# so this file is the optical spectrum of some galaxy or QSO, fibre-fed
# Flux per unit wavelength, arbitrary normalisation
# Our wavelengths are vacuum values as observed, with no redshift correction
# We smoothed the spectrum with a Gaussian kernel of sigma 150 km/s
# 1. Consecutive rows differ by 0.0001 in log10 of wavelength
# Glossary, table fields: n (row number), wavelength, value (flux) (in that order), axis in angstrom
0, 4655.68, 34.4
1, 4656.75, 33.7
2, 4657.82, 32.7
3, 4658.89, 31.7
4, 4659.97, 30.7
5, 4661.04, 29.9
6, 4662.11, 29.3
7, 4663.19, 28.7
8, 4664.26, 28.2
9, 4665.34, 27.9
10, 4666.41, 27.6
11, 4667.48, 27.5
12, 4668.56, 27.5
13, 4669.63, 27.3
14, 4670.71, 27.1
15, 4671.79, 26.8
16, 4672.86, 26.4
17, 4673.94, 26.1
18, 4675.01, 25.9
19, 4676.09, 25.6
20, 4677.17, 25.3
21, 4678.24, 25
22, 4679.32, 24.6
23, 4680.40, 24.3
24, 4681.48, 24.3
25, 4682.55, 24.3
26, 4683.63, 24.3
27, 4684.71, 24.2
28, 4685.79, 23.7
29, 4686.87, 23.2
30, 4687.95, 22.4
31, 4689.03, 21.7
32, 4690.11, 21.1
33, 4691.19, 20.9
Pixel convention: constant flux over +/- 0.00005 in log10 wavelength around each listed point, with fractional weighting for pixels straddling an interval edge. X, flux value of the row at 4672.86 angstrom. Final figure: 26.4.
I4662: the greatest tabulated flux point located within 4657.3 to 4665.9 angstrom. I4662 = 32.7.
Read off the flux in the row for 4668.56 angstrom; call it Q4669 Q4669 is 27.5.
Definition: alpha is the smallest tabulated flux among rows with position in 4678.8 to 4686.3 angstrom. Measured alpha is 23.7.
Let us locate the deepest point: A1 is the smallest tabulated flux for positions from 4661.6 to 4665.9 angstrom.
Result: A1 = 27.9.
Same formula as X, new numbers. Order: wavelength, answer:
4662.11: 29.3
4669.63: 27.3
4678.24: 25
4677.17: 25.3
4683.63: 24.3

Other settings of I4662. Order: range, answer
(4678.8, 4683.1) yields 24.6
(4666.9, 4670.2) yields 27.5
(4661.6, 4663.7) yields 29.3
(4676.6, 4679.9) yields 25.3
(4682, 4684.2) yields 24.3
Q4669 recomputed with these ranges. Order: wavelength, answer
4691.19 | 20.9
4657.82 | 32.7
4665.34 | 27.9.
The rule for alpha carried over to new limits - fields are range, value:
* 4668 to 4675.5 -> 25.9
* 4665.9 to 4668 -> 27.5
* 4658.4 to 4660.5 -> 30.7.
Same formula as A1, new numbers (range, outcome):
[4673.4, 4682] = 24.3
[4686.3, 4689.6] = 21.7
